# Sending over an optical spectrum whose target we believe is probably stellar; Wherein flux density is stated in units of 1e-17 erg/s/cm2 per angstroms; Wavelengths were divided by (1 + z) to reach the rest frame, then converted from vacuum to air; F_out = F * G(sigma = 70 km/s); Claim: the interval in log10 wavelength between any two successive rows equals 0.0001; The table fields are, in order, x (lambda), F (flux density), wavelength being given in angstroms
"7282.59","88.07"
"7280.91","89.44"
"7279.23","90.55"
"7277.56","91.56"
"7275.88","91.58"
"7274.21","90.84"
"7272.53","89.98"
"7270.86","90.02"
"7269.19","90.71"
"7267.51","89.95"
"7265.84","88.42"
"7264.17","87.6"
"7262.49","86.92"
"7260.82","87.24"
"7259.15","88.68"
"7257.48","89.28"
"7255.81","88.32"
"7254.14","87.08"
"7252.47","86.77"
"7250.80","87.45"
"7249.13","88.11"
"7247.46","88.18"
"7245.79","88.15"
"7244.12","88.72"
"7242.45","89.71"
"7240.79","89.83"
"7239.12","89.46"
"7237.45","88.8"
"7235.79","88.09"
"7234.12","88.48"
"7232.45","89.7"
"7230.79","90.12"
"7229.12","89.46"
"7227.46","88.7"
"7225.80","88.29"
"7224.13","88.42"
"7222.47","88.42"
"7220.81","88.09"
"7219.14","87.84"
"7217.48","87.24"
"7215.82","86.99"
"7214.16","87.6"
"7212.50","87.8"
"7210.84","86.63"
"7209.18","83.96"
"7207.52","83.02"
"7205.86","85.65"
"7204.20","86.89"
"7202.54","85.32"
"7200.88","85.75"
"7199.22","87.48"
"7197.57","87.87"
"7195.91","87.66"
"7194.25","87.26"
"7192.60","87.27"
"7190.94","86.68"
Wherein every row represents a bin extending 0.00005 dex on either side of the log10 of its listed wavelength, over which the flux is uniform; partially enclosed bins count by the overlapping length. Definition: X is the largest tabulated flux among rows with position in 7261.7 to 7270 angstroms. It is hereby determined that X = 90.71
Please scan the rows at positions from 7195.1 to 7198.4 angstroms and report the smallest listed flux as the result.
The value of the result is 87.66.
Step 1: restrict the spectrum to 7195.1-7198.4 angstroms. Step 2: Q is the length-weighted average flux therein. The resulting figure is 87.9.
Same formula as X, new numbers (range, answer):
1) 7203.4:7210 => 86.89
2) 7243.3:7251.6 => 88.72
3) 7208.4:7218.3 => 87.8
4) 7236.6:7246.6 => 89.83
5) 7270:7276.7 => 91.58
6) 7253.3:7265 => 89.28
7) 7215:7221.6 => 88.09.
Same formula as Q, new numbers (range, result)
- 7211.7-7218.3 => 87.5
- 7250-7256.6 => 87.4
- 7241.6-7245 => 89.3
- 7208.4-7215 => 86.6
